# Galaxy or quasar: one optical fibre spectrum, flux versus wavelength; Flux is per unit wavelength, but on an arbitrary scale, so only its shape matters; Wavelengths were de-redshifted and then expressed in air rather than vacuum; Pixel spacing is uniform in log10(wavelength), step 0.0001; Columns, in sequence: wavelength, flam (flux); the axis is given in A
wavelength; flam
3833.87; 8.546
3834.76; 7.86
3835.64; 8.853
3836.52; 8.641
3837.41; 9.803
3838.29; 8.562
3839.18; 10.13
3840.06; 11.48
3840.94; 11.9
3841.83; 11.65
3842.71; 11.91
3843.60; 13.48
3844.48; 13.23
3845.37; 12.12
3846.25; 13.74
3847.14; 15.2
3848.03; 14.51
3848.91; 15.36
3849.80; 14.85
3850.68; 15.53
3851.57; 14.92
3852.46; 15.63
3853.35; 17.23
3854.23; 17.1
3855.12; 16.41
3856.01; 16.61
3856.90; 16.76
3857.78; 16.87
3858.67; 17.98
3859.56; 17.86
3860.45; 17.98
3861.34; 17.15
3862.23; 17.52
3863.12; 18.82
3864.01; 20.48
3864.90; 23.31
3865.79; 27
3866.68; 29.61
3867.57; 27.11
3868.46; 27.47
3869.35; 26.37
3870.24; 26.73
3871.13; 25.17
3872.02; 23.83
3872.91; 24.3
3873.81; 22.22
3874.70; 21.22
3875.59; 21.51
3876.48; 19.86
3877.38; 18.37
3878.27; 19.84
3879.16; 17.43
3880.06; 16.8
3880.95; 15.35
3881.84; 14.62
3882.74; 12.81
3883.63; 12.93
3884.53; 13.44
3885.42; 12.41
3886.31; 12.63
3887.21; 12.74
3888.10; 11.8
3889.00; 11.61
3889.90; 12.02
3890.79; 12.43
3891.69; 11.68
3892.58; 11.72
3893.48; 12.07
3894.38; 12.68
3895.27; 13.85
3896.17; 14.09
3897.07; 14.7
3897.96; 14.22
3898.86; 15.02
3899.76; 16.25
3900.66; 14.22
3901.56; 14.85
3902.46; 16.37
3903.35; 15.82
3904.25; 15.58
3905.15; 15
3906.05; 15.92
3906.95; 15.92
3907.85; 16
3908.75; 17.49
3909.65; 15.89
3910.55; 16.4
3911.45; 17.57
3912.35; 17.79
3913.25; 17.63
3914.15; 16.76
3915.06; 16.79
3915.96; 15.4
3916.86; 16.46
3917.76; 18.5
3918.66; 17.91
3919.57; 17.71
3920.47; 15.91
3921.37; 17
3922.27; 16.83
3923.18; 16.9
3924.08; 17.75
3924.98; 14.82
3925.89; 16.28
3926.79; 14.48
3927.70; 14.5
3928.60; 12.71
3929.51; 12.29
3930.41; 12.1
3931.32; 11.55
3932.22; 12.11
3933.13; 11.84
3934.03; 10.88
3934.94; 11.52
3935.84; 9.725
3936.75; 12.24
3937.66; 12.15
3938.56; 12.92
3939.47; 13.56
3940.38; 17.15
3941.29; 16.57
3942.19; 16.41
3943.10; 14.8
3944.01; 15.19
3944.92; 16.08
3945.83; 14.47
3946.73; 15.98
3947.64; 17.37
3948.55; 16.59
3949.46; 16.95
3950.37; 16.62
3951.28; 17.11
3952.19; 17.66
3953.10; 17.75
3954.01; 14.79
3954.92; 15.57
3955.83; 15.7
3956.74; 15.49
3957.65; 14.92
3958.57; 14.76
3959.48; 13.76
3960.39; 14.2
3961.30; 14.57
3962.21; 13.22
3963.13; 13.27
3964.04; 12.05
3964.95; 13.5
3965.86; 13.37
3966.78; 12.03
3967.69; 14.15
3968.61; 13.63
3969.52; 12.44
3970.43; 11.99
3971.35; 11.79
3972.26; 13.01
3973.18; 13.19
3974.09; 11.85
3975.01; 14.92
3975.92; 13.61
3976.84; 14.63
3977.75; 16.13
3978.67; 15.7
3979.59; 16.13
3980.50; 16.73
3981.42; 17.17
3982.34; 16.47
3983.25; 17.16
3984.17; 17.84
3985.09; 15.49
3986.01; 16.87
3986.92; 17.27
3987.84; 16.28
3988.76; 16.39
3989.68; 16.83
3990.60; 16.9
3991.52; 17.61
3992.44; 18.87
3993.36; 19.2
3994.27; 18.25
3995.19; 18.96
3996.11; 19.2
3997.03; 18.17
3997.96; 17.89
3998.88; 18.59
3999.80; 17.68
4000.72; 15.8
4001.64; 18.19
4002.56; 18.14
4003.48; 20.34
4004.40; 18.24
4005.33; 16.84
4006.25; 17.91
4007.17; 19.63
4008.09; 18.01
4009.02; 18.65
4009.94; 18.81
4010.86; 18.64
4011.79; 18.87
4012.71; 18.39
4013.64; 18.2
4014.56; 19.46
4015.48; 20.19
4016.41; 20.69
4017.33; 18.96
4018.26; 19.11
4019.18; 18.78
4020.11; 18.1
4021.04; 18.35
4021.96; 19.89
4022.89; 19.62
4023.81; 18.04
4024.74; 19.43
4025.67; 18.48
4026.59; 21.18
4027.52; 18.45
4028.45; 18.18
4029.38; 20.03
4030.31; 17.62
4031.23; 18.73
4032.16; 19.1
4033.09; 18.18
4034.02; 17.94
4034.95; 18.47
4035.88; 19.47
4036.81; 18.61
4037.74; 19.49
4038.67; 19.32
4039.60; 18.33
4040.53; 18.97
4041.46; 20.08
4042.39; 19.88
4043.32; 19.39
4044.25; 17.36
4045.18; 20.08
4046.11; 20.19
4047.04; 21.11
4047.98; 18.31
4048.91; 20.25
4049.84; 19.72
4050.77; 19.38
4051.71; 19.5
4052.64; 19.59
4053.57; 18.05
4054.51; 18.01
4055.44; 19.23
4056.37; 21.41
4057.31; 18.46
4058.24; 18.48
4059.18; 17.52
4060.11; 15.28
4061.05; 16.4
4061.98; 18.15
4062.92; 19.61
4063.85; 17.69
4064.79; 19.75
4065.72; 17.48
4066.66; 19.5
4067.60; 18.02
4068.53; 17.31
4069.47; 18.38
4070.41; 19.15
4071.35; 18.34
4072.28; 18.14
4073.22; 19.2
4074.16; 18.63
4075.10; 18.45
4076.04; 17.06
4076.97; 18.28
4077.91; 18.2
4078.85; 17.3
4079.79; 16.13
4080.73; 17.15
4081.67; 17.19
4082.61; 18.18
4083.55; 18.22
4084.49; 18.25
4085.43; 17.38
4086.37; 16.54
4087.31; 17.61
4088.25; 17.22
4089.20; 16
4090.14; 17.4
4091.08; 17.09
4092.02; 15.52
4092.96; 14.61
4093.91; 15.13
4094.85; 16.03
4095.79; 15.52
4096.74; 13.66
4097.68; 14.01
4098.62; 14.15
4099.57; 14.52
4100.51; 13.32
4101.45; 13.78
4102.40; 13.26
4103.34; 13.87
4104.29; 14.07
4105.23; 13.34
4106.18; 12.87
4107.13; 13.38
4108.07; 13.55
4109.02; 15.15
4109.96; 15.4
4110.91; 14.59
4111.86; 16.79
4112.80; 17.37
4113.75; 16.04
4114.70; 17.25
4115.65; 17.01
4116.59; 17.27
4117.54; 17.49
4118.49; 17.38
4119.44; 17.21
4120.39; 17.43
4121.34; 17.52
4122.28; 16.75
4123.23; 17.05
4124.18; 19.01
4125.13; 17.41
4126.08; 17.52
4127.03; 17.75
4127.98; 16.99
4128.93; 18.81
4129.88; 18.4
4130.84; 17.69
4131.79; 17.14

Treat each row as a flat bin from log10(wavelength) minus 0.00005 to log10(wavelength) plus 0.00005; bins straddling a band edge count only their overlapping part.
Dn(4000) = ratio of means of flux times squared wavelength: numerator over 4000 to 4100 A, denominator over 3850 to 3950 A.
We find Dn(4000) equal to 1.2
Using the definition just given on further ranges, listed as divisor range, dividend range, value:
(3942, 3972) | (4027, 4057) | 1.35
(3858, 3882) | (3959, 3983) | 0.69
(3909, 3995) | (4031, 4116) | 1.21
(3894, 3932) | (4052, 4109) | 1.17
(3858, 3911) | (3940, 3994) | 0.93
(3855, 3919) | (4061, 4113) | 1.05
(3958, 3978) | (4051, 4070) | 1.43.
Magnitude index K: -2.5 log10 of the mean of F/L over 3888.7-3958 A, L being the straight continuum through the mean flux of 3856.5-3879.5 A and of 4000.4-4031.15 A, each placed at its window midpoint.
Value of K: 0.34 mag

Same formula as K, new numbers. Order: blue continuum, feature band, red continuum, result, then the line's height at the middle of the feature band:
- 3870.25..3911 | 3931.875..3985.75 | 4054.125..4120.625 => 0.115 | 16.2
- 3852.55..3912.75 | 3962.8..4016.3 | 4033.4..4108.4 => 0.054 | 17.4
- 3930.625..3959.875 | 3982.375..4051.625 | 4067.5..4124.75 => -0.197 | 15.5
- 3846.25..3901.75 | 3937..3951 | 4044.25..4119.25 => 0.114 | 17.2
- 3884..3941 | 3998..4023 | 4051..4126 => -0.177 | 15.8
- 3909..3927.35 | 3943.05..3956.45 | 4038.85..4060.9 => 0.070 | 17.3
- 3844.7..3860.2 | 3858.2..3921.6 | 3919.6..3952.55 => -0.133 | 15.3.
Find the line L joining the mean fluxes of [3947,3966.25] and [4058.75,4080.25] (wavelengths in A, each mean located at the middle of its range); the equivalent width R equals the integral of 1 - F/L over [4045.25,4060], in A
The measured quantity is -1.4 A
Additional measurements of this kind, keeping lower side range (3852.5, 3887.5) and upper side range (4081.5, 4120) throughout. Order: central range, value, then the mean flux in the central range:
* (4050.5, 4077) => -3.5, 18.4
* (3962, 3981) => 4.3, 13.7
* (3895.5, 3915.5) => 3.0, 15.9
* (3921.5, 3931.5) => 2.0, 14.7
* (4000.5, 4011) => -0.7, 18.3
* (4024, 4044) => -2.7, 19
